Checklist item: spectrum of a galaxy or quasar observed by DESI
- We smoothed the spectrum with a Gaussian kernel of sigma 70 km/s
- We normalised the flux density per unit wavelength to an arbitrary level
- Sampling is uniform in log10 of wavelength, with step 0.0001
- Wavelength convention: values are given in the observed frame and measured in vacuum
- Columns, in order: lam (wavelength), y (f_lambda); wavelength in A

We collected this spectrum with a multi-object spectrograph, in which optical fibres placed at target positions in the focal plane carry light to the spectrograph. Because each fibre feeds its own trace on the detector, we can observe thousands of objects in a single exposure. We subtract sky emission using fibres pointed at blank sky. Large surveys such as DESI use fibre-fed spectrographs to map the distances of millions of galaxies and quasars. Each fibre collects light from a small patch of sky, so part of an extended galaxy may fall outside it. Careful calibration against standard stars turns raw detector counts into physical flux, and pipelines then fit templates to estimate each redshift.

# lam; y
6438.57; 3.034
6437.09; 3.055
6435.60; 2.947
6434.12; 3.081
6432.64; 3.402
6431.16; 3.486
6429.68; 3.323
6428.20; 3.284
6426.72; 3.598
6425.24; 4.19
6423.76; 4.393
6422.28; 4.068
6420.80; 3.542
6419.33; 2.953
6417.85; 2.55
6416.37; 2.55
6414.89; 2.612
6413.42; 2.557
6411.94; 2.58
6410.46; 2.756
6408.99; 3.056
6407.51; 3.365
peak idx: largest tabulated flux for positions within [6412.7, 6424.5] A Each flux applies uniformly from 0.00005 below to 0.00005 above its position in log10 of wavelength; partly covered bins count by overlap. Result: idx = 4.393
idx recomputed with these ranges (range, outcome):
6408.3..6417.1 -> 3.056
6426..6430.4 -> 3.598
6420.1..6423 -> 4.068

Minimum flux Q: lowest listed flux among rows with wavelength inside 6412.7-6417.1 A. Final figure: 2.55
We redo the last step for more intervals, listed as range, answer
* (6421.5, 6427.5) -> 3.598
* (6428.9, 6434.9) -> 3.081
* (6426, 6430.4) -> 3.284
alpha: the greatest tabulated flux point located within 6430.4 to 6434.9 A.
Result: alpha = 3.486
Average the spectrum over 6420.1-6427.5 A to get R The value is 3.95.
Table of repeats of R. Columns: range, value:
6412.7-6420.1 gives 2.65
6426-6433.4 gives 3.42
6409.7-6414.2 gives 2.64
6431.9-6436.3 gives 3.15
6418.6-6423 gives 3.53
